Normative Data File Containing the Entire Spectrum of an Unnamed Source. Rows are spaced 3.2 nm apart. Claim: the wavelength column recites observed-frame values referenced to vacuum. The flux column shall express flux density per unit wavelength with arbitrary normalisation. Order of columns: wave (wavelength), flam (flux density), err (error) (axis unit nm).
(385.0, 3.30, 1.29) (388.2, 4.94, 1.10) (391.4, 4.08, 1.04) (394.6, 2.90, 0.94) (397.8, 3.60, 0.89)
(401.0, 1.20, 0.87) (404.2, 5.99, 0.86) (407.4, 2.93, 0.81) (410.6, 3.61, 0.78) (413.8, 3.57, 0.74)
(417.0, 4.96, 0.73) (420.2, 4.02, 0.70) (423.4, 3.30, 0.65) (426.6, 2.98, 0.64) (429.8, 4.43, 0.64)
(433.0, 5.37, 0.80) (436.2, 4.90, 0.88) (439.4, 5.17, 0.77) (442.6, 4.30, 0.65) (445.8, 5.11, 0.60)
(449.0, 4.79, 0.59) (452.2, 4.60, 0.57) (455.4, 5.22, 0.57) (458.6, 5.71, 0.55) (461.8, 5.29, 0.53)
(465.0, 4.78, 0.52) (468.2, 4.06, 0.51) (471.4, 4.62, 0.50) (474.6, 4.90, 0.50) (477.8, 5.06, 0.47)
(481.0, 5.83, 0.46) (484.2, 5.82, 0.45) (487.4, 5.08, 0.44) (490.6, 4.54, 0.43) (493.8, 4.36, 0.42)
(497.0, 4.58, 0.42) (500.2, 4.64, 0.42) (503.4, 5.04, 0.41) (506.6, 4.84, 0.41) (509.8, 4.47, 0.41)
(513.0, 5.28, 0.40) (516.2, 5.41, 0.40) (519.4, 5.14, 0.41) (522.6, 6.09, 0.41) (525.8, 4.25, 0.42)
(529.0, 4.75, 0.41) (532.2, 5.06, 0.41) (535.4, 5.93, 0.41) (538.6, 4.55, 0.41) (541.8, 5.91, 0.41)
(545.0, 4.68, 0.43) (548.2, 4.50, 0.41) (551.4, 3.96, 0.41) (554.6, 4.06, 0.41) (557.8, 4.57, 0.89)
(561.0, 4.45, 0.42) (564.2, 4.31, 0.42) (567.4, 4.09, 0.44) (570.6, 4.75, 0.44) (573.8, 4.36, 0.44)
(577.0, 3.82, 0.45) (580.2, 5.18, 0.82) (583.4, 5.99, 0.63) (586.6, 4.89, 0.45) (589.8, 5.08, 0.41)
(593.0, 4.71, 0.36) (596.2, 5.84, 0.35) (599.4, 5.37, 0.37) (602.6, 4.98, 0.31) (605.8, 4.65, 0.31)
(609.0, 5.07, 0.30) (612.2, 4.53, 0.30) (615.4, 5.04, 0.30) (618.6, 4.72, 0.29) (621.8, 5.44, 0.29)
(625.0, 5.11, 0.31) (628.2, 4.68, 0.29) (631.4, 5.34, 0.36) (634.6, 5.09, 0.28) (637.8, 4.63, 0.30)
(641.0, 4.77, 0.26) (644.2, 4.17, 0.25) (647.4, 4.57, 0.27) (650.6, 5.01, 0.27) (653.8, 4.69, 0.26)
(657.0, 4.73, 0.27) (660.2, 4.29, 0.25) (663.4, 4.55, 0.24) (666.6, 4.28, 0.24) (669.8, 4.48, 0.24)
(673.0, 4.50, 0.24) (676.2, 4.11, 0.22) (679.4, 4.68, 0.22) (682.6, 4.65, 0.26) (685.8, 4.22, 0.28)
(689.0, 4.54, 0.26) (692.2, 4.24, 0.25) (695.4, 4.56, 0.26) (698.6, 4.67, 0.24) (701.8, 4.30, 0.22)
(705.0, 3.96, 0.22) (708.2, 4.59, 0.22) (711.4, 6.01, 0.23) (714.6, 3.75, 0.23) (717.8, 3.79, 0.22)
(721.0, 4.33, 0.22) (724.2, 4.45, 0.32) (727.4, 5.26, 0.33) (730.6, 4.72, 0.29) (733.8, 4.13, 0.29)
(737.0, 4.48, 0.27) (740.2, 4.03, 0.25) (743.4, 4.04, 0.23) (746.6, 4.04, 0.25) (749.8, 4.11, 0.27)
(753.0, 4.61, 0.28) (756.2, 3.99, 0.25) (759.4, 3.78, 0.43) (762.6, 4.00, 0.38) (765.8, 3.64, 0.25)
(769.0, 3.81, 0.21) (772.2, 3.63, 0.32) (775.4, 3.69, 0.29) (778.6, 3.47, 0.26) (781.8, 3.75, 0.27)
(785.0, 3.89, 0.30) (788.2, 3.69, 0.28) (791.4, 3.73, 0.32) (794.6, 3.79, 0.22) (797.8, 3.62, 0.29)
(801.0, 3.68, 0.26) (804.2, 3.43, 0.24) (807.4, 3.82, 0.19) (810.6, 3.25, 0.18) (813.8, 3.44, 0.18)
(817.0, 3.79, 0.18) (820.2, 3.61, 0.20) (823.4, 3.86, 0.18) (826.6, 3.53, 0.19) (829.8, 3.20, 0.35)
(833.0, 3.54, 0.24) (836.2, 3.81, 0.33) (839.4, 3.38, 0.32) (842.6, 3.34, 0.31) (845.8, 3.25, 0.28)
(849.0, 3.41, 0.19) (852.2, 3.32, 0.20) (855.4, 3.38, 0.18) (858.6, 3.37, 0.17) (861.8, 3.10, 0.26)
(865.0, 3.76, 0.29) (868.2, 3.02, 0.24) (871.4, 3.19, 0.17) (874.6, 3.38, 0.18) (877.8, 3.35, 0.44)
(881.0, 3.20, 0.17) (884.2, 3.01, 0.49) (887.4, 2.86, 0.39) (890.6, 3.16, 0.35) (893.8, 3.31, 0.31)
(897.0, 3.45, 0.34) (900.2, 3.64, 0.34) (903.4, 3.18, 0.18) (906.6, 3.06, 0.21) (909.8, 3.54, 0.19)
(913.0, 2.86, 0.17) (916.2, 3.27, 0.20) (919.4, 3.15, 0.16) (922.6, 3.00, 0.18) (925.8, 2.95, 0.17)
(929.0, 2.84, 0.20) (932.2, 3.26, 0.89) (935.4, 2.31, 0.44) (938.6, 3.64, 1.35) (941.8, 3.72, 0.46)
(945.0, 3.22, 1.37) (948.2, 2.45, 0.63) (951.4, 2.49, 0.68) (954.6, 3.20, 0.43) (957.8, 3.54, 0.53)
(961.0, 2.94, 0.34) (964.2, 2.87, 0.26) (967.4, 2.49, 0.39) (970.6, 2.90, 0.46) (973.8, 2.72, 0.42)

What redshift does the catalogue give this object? 0.081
